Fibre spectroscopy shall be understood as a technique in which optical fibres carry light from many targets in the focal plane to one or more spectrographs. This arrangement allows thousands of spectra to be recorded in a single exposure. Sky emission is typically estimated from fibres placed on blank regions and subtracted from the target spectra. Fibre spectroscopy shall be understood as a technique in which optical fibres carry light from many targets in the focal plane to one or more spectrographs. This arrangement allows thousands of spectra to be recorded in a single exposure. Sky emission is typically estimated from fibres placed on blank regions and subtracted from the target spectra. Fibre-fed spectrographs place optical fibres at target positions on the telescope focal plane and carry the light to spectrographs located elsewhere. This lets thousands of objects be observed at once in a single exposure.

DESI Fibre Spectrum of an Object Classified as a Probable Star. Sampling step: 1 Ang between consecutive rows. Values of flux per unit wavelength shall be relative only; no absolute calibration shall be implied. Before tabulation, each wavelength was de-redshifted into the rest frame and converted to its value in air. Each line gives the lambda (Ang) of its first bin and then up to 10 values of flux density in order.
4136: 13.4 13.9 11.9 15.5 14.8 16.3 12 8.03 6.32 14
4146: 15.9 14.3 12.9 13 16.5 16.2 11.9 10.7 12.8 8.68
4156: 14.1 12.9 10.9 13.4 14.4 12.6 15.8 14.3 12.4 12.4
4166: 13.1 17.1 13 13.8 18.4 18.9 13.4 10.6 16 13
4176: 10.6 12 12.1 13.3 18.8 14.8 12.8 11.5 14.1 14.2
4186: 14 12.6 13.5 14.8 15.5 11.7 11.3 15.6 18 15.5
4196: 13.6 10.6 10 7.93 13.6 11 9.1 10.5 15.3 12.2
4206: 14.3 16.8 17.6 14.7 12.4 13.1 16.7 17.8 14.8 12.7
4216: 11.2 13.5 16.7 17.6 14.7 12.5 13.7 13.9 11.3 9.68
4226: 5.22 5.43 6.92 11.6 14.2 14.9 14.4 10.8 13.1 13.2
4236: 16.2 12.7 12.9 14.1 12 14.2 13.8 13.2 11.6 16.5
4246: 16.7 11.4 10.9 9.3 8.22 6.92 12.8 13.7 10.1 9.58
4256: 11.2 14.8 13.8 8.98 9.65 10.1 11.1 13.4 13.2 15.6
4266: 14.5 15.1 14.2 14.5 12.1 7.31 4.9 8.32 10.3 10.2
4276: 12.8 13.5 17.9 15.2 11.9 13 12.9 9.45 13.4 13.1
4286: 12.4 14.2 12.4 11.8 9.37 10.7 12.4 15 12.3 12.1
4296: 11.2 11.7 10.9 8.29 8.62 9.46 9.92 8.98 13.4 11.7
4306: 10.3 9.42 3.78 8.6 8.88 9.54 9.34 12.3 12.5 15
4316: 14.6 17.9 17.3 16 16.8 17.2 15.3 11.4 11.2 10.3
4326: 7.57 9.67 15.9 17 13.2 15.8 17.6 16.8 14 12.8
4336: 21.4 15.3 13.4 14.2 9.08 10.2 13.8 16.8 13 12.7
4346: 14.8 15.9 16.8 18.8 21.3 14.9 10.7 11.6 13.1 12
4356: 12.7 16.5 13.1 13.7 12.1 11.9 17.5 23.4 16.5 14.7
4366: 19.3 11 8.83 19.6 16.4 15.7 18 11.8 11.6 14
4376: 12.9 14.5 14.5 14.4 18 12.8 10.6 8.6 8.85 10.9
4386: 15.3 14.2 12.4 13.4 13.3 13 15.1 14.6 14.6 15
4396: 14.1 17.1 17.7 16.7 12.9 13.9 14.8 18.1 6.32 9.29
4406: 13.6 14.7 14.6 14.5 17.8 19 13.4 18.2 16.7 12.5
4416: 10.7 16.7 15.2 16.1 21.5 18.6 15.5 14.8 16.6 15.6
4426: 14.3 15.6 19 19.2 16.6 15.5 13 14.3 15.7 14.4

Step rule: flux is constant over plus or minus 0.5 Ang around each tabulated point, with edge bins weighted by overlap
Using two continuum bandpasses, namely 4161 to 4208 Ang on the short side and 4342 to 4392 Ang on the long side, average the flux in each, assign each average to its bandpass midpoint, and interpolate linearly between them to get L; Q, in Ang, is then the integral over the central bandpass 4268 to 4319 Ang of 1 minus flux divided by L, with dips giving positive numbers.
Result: 8.7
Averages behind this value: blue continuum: 13.6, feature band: 11.6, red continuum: 14.3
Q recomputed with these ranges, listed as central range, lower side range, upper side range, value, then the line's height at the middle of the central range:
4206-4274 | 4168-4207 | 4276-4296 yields 2.77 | 13.1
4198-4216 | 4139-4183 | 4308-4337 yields 0.16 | 13.5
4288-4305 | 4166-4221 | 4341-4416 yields 3.69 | 14.1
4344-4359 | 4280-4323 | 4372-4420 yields -1.64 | 13.1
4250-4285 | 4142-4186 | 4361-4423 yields 5.14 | 14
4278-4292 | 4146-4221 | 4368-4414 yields 1.45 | 13.9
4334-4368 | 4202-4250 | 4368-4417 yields -1.75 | 13.9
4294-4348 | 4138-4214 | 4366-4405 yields 3.85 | 13.7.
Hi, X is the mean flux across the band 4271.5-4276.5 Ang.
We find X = 9.3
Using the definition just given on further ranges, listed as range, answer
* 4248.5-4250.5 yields 8.76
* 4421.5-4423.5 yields 15.2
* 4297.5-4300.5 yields 9.27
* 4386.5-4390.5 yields 13.3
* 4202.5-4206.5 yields 13.1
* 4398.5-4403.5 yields 15.3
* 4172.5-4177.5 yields 12.4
